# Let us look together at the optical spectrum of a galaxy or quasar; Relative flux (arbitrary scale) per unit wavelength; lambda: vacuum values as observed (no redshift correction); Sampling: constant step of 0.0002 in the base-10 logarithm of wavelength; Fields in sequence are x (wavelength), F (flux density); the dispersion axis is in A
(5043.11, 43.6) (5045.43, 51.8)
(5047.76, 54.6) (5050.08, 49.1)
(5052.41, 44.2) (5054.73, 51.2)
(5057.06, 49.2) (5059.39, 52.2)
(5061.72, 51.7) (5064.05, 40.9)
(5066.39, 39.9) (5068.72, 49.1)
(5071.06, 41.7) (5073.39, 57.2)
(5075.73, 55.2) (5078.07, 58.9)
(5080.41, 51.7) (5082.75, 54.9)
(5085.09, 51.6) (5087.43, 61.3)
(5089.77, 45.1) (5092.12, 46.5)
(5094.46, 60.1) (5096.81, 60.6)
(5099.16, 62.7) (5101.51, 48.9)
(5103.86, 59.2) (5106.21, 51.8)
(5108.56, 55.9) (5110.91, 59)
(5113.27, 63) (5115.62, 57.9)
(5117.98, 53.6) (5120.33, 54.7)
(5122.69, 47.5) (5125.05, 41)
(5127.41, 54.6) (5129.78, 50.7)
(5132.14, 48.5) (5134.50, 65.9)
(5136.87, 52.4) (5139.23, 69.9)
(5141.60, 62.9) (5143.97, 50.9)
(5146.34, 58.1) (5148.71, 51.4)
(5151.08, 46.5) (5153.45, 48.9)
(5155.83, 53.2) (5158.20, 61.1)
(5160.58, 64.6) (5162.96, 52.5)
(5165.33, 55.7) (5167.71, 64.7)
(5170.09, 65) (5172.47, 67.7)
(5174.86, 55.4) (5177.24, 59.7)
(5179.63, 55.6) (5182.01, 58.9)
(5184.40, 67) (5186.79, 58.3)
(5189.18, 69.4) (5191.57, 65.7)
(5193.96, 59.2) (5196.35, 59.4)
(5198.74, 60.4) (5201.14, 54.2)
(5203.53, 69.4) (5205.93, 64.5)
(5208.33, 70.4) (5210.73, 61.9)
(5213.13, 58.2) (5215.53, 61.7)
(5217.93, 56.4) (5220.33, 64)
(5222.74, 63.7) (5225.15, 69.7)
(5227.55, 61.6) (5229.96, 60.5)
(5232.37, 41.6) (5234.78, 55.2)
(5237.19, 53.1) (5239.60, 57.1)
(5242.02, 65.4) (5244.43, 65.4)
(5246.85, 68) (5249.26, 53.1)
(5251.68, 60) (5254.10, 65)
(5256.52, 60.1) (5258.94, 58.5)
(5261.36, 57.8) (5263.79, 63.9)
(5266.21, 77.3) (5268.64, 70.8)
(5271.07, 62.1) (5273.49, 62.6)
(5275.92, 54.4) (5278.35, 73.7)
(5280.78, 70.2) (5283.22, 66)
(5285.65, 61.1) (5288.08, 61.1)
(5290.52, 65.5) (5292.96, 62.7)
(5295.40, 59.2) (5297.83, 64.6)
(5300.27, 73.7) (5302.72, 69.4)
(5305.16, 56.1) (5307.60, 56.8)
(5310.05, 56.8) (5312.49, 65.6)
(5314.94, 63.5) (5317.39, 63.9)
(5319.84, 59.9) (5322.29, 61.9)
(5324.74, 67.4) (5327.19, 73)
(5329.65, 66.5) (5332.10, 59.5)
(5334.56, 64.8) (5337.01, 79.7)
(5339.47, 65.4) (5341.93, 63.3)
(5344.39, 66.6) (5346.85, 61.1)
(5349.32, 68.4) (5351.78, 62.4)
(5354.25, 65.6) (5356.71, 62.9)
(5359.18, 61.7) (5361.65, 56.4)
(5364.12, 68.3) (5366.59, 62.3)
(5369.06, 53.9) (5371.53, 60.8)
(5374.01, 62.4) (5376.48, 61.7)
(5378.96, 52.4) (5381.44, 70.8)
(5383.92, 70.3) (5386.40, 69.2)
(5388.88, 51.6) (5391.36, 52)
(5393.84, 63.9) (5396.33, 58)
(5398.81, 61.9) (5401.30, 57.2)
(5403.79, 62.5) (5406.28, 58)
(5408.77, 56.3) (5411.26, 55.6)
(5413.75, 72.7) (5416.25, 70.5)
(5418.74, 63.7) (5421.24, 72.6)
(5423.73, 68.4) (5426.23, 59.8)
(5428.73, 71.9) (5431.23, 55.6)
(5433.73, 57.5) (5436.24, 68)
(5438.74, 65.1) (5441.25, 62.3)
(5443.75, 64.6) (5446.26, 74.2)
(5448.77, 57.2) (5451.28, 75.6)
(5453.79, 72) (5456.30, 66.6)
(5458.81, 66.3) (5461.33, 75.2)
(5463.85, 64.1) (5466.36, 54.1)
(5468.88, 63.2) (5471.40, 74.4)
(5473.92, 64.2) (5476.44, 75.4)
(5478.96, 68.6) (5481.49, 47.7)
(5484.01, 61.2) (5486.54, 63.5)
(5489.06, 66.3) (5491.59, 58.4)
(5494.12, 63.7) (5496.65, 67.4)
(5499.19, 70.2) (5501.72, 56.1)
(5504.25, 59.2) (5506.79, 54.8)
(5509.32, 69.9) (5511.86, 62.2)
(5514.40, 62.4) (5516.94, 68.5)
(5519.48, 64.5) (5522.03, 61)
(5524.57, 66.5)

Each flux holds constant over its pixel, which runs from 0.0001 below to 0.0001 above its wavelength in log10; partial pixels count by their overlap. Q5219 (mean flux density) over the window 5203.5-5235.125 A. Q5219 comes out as 61.2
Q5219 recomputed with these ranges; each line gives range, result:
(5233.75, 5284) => 62.8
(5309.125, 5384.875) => 63.8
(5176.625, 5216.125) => 62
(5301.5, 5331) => 63.4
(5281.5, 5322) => 62.9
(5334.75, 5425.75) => 63.1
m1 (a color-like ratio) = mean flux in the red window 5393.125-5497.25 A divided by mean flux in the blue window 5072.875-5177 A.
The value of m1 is 1.15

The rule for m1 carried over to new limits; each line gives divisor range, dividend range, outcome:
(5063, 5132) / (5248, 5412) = 1.19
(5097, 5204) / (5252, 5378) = 1.11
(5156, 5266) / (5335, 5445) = 1.03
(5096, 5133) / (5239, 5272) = 1.16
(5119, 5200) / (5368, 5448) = 1.09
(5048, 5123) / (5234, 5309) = 1.19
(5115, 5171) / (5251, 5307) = 1.16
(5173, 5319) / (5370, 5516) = 1.02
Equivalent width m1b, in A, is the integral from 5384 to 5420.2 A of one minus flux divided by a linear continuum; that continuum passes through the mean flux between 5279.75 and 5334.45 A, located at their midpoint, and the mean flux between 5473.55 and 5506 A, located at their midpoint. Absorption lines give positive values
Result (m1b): 1.2 A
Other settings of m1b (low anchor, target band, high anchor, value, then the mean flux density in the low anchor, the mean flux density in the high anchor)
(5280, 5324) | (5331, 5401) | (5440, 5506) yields 1.3 A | 63.2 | 65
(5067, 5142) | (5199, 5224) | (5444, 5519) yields -2.1 A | 54.6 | 64.9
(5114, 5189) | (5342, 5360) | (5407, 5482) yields -0.4 A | 56.8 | 65.6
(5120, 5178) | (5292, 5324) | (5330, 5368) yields 0.1 A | 56.1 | 64.6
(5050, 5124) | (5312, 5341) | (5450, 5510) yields -2.8 A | 52.7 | 64.9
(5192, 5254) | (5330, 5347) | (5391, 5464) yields -0.9 A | 60.7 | 64.5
